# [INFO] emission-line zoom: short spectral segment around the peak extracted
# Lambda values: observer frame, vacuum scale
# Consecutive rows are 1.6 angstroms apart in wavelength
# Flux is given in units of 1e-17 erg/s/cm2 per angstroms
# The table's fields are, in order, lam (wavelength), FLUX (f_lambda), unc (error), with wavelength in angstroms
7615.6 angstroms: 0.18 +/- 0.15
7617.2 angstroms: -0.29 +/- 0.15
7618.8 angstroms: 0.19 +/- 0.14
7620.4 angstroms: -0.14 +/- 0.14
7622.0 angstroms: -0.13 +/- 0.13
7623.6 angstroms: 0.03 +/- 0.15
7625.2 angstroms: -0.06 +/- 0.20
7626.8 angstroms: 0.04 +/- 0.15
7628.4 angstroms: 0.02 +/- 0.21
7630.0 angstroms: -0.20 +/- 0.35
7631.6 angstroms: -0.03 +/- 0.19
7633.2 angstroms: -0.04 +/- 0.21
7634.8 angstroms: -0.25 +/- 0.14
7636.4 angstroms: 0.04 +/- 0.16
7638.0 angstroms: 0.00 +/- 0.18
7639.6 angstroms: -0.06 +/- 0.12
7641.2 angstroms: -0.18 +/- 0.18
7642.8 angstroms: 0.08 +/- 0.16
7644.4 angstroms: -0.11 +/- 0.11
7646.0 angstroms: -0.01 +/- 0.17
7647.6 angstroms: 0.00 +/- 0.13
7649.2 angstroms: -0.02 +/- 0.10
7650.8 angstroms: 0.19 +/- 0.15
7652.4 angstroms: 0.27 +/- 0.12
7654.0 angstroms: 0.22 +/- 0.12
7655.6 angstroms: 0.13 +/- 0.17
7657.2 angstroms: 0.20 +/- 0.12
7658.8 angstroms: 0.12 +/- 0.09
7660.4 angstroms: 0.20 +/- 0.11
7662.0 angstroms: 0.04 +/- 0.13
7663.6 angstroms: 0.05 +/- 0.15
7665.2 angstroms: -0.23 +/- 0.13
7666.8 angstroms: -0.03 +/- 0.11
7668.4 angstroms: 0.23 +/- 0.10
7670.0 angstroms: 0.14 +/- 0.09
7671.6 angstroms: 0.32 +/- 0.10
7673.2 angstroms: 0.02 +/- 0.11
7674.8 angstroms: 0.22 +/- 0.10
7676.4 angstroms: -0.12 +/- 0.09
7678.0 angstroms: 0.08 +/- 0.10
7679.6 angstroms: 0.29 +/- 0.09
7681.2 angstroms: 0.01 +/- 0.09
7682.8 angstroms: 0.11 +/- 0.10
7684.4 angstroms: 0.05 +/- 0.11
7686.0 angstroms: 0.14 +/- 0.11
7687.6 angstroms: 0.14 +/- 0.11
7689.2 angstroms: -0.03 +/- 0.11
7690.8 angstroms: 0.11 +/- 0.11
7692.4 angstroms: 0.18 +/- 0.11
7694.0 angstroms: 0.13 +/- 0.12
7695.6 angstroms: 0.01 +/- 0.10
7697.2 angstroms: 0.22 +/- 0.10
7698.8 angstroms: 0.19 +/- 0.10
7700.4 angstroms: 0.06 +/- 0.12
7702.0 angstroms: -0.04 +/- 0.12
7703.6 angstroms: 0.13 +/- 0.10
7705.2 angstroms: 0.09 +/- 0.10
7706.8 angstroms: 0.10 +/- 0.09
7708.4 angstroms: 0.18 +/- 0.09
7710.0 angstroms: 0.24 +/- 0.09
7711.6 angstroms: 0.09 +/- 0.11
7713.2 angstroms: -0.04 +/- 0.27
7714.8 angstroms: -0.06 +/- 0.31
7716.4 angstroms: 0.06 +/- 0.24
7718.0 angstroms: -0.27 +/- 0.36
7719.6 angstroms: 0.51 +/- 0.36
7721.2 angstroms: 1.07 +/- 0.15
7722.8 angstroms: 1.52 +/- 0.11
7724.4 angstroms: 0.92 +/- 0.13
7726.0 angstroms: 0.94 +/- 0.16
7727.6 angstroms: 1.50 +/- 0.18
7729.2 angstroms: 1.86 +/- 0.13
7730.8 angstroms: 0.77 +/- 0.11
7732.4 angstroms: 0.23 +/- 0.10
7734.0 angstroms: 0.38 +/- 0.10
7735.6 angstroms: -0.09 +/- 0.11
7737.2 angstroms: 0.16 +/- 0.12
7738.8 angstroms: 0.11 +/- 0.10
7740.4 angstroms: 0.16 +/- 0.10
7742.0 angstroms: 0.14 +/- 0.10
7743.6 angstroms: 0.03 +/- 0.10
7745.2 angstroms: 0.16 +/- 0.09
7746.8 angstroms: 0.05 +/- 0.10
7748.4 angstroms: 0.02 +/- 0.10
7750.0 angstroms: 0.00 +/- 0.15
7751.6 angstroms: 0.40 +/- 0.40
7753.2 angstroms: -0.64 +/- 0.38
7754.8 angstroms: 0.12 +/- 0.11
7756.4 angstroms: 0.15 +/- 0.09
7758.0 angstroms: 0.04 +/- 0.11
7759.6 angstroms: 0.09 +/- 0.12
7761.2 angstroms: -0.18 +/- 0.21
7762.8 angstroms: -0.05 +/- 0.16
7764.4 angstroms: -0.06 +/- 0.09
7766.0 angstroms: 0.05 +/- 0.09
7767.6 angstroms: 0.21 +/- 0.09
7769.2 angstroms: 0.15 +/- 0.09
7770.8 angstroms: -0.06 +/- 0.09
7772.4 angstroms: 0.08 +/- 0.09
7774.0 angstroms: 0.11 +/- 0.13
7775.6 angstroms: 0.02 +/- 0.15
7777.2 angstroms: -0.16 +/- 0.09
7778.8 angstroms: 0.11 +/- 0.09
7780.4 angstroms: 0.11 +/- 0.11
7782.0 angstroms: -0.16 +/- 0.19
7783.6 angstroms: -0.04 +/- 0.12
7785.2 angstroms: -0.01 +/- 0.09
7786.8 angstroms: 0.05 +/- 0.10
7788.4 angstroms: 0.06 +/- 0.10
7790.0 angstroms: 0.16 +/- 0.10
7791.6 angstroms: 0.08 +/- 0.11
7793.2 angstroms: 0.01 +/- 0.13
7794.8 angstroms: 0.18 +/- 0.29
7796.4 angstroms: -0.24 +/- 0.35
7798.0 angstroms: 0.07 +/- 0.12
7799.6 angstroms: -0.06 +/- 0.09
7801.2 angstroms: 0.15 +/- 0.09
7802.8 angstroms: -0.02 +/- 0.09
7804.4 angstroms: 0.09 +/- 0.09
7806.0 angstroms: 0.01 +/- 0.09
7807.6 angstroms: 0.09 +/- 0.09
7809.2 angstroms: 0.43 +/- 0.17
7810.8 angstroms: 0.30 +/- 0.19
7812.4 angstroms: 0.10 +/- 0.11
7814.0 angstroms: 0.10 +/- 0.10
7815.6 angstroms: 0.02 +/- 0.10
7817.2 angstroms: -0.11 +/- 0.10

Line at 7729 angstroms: [O II]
